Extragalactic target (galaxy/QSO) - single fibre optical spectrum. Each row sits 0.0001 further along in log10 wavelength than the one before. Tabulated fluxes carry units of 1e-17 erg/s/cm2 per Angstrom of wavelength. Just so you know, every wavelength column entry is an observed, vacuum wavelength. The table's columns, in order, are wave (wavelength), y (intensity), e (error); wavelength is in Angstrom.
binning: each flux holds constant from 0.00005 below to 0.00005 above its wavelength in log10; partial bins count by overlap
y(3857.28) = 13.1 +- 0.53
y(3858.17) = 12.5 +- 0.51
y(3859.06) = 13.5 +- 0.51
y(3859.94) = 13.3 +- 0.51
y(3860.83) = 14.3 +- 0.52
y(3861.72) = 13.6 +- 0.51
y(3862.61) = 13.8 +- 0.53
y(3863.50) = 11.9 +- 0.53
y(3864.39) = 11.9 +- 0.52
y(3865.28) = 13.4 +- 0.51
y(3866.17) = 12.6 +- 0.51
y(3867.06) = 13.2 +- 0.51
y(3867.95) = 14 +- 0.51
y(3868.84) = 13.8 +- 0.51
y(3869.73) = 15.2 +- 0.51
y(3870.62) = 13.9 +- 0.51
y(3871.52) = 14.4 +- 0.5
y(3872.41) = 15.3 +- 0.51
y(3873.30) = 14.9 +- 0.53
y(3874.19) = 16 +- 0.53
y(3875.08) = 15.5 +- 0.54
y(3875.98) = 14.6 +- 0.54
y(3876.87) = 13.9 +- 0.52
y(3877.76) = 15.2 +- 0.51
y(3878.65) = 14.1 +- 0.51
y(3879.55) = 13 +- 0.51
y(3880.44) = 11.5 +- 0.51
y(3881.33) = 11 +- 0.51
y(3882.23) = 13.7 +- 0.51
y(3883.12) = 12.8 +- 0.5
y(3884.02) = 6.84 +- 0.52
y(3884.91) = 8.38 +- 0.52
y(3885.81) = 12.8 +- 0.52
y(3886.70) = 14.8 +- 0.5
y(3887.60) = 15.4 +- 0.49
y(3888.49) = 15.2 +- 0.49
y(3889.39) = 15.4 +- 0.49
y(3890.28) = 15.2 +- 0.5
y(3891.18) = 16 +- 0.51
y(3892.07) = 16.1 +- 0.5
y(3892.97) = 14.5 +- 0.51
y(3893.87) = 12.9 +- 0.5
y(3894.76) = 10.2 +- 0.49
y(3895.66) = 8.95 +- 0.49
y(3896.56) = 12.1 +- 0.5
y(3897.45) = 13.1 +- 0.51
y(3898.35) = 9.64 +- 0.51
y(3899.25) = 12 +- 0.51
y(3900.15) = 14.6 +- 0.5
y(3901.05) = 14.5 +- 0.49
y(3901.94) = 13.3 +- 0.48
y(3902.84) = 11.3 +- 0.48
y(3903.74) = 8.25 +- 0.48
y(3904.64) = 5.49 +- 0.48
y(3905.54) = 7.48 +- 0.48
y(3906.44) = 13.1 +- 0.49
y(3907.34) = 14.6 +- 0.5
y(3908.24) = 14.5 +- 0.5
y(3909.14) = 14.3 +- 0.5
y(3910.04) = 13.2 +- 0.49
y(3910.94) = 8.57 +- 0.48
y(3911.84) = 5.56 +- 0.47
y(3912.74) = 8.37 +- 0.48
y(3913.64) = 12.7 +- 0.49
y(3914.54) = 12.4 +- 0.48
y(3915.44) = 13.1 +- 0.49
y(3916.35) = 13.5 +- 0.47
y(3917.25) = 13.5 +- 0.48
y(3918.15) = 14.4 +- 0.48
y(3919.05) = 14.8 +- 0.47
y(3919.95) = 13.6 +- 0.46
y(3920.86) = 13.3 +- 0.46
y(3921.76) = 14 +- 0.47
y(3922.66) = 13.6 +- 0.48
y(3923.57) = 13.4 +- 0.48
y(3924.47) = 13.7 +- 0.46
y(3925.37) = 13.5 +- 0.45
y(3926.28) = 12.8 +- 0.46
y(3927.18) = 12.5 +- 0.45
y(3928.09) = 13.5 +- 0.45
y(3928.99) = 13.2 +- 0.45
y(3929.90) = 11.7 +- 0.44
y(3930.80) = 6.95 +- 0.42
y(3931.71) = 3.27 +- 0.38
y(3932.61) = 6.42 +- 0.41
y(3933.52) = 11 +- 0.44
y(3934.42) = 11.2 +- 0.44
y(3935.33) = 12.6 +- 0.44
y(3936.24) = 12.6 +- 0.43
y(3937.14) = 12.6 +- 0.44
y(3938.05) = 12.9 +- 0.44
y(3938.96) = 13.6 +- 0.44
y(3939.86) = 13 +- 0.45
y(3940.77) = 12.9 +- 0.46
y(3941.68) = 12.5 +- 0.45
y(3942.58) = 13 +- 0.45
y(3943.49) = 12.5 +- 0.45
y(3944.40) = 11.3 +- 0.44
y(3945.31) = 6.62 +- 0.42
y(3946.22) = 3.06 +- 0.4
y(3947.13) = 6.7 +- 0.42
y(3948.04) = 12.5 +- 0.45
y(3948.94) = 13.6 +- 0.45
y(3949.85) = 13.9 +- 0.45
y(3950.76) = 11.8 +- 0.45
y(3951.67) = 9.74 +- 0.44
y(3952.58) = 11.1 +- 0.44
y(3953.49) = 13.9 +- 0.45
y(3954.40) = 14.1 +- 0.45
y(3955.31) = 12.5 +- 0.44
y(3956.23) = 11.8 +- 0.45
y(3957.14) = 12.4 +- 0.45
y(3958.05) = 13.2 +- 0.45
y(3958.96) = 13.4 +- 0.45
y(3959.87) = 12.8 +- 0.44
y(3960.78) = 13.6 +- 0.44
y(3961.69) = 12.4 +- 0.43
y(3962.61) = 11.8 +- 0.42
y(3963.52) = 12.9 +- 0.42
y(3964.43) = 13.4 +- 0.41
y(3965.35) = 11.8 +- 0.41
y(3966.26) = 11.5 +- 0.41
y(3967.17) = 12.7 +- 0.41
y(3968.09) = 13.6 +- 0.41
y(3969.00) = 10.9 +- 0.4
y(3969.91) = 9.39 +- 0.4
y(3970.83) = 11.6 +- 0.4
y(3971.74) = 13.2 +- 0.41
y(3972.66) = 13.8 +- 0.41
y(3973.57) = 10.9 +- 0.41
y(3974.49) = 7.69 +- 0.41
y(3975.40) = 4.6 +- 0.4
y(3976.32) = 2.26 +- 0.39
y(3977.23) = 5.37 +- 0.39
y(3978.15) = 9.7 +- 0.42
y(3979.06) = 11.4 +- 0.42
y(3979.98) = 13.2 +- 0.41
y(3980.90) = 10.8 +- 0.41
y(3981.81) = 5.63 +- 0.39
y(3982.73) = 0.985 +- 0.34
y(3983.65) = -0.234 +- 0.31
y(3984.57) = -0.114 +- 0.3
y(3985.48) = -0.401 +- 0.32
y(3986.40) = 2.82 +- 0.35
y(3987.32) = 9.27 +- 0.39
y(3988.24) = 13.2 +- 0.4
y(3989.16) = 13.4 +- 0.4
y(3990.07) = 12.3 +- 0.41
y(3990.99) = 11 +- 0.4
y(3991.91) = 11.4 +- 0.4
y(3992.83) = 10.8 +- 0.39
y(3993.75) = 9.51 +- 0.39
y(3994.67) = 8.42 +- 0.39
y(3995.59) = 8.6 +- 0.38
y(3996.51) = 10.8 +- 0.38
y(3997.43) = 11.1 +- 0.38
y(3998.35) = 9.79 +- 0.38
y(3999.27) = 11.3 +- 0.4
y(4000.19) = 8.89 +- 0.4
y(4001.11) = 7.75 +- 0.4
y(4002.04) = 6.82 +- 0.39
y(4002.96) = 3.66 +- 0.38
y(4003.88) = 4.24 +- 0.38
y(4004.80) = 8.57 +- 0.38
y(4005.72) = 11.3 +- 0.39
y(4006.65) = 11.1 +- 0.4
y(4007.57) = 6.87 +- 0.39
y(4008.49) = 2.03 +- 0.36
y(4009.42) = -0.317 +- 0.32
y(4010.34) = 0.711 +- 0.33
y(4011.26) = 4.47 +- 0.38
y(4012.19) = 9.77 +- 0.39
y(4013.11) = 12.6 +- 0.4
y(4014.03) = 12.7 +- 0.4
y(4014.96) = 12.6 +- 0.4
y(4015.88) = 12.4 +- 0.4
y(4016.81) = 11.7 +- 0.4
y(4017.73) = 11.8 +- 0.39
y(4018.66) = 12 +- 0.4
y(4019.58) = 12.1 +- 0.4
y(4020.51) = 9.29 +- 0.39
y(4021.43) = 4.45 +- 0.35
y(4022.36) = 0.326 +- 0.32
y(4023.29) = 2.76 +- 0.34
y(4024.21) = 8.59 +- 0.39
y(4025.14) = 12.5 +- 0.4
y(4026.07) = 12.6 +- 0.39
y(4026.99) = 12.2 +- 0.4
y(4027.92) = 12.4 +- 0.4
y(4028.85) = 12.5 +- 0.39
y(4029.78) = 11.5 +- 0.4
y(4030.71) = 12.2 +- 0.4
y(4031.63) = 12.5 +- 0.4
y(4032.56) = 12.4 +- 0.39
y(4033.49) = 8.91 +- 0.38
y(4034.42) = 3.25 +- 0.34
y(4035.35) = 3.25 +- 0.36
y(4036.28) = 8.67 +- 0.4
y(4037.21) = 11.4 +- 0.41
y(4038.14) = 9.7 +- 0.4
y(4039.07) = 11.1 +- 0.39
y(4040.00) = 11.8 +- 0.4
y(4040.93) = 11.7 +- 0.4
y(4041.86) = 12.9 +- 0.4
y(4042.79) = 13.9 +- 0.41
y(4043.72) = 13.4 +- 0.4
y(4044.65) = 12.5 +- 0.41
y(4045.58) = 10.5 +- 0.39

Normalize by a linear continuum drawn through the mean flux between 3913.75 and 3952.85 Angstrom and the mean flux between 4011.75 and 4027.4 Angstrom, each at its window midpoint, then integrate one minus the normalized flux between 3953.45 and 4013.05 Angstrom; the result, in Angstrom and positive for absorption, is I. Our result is 9.1 Angstrom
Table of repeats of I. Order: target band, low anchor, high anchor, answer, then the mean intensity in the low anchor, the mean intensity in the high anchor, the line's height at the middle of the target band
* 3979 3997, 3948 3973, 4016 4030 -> 5.1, 12.5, 9.81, 11.3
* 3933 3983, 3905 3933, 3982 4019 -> -5.0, 11.9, 8.11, 10.1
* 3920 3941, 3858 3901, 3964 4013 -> -1.7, 13.4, 8.39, 11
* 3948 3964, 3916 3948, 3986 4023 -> -2.8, 11.7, 8.77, 10.7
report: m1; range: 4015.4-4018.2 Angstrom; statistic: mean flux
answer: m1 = 12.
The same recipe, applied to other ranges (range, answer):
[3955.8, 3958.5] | 12.5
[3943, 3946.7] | 8.38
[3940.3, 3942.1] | 12.7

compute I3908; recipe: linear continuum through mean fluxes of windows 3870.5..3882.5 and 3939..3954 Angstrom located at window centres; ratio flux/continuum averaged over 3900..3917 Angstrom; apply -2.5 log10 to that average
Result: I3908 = 0.11 mag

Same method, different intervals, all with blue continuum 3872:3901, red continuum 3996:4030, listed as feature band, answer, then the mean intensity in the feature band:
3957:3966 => -0.20 mag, 12.8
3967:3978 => 0.07 mag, 9.58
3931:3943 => 0.02 mag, 11.3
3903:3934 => 0.05 mag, 11.6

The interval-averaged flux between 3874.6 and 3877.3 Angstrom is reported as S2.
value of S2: 14.7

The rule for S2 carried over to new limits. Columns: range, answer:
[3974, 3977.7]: 5.03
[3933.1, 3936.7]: 11.9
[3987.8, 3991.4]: 12.5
